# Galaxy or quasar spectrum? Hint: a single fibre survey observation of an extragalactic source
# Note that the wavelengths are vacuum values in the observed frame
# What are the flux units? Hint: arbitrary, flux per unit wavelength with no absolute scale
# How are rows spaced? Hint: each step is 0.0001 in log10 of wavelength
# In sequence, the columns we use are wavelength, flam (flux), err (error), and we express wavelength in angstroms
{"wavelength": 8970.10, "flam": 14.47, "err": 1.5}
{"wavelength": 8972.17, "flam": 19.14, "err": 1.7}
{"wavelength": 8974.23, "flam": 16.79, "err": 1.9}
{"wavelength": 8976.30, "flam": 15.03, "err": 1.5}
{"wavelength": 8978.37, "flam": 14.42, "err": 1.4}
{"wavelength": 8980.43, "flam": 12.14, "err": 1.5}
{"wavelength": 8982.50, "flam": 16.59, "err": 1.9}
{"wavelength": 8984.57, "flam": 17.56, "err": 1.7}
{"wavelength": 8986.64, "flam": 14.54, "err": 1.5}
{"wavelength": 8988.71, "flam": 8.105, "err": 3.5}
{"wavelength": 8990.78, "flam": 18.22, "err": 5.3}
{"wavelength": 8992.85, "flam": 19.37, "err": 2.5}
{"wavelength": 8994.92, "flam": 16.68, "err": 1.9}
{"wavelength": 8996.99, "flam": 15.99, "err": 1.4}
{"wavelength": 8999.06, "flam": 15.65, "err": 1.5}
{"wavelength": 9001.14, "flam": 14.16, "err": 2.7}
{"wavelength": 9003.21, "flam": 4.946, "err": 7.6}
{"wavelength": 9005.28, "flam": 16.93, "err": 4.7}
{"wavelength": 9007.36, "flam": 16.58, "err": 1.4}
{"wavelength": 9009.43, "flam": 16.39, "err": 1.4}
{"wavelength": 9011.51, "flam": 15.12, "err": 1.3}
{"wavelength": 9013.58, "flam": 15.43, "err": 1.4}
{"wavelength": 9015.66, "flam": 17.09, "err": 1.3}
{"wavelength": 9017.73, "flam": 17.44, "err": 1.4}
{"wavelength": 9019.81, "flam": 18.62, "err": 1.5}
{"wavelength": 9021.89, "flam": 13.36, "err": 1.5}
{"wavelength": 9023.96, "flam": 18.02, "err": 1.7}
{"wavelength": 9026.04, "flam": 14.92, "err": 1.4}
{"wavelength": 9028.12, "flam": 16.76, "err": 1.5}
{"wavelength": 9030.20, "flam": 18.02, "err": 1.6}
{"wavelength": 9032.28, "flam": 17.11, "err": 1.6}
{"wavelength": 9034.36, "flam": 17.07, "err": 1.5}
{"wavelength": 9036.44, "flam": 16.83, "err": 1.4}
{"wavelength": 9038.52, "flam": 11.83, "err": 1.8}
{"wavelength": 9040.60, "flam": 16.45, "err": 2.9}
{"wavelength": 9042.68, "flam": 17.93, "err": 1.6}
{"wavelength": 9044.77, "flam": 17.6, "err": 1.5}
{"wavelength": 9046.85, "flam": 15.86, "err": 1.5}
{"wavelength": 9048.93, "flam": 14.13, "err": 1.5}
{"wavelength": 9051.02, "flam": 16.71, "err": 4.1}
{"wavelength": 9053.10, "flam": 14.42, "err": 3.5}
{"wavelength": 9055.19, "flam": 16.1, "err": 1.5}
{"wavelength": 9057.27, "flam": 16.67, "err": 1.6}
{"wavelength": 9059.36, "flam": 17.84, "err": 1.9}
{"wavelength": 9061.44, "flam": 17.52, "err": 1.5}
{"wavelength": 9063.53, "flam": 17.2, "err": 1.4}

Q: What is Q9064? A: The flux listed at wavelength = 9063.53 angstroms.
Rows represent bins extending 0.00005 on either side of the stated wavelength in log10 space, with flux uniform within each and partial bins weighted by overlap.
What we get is 17.2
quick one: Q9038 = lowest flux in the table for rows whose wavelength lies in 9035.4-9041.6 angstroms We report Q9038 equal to 11.83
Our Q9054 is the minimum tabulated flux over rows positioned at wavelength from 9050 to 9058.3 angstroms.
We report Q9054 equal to 14.42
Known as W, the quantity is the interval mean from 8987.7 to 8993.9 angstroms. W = 15.3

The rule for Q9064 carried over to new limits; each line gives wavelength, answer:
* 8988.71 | 8.105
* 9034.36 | 17.07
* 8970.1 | 14.47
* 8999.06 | 15.65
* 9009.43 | 16.39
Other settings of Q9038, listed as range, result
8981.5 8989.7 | 8.105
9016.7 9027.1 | 13.36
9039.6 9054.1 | 14.13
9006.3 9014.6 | 15.12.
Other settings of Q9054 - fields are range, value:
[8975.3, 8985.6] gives 12.14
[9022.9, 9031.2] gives 14.92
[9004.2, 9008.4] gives 16.58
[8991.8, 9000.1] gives 15.65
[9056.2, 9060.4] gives 16.67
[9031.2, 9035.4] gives 17.07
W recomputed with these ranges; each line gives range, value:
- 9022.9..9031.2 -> 16.9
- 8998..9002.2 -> 14.8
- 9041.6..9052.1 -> 16.4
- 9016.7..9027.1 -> 16.5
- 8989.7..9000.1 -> 17.1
